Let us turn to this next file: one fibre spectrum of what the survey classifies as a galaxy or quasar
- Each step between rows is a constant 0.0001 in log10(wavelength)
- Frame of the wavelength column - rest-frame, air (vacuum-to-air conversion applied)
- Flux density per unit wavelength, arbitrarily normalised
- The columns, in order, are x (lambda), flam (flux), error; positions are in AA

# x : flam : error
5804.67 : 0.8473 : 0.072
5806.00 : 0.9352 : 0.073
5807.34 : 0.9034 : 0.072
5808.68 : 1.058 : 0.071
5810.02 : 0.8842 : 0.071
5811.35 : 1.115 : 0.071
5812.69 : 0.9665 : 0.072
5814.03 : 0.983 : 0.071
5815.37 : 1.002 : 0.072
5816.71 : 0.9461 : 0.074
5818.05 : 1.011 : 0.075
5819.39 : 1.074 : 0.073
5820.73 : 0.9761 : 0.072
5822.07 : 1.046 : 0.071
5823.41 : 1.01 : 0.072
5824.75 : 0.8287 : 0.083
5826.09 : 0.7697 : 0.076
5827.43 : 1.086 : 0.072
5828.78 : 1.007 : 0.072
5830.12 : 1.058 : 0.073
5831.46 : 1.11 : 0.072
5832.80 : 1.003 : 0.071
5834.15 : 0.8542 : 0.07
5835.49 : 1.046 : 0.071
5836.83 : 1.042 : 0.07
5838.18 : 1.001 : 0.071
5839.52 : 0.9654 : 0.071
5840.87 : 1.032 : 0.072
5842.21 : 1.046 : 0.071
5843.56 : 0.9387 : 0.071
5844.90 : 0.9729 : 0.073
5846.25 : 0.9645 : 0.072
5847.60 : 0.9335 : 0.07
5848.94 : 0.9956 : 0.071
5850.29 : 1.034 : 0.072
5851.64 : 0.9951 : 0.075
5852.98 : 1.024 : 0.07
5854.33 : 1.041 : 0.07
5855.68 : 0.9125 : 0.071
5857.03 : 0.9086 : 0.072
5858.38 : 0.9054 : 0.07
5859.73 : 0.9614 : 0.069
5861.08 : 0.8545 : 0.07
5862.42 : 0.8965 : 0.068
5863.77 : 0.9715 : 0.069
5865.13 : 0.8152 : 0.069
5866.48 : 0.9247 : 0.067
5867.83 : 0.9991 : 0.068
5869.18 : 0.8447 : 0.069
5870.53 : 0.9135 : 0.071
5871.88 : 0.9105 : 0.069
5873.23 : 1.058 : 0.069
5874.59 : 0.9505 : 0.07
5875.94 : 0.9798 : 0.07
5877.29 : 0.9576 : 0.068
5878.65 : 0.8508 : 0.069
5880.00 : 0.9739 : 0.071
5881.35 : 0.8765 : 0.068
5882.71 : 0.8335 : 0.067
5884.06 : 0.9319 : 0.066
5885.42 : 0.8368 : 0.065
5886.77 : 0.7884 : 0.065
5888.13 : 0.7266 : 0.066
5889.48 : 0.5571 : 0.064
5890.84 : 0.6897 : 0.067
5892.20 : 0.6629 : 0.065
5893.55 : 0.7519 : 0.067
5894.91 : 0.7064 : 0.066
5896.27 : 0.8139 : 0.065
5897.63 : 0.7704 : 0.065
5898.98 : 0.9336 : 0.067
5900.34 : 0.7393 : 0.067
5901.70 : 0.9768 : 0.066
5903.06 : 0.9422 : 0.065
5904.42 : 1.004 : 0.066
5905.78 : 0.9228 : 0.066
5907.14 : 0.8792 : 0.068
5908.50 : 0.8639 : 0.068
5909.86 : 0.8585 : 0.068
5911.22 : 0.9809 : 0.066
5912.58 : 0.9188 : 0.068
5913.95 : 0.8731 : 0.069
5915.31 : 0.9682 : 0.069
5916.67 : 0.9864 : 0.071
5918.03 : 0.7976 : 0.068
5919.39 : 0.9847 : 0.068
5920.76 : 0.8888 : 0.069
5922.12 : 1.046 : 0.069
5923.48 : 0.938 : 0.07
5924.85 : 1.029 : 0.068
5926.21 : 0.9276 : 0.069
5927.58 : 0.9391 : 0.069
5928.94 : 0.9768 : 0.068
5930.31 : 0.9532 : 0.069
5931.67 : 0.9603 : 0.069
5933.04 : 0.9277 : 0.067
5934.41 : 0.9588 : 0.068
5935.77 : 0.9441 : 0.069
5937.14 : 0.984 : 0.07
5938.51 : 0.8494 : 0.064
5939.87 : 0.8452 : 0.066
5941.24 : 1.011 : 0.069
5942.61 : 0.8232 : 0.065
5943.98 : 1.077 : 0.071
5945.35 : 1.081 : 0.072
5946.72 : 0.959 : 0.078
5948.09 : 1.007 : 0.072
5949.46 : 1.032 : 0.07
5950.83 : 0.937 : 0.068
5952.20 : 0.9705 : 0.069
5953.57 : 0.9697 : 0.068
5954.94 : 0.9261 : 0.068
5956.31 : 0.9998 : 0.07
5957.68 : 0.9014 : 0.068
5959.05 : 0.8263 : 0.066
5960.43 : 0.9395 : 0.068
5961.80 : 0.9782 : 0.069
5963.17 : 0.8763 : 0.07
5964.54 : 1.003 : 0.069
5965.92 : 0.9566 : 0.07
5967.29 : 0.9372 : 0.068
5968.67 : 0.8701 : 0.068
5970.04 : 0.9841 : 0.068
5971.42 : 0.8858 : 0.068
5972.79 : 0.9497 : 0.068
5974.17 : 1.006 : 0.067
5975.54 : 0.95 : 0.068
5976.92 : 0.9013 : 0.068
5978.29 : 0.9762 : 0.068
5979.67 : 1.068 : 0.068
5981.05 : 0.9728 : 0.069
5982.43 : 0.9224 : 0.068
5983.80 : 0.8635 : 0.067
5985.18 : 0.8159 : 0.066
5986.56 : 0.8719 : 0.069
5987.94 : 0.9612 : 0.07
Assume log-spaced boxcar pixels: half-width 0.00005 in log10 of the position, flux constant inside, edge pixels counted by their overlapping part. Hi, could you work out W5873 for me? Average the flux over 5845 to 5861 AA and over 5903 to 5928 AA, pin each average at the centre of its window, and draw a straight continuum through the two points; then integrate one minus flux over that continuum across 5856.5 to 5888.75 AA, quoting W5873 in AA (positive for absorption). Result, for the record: 1.8 AA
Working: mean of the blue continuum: 0.966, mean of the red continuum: 0.934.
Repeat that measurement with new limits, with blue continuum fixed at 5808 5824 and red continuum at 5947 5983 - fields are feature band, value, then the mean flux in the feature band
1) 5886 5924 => 4.6 AA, 0.856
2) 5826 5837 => -0.1 AA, 1.01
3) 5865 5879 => 0.7 AA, 0.934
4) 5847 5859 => 0.2 AA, 0.973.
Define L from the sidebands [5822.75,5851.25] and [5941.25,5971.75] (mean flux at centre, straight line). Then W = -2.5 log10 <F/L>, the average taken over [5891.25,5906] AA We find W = 0.164 mag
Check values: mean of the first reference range 0.986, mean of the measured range 0.833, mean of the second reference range 0.954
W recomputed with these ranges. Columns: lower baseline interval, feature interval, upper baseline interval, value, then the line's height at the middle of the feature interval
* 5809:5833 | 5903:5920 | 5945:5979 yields 0.05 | 0.967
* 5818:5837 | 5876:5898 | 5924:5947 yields 0.21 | 0.972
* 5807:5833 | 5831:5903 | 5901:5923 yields 0.06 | 0.961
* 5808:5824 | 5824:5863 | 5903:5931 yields 0.02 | 0.987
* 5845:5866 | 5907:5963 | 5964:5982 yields 0.01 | 0.954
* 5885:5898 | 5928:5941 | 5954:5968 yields -0.10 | 0.856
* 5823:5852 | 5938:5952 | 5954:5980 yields -0.02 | 0.95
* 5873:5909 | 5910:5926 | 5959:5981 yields -0.07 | 0.882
